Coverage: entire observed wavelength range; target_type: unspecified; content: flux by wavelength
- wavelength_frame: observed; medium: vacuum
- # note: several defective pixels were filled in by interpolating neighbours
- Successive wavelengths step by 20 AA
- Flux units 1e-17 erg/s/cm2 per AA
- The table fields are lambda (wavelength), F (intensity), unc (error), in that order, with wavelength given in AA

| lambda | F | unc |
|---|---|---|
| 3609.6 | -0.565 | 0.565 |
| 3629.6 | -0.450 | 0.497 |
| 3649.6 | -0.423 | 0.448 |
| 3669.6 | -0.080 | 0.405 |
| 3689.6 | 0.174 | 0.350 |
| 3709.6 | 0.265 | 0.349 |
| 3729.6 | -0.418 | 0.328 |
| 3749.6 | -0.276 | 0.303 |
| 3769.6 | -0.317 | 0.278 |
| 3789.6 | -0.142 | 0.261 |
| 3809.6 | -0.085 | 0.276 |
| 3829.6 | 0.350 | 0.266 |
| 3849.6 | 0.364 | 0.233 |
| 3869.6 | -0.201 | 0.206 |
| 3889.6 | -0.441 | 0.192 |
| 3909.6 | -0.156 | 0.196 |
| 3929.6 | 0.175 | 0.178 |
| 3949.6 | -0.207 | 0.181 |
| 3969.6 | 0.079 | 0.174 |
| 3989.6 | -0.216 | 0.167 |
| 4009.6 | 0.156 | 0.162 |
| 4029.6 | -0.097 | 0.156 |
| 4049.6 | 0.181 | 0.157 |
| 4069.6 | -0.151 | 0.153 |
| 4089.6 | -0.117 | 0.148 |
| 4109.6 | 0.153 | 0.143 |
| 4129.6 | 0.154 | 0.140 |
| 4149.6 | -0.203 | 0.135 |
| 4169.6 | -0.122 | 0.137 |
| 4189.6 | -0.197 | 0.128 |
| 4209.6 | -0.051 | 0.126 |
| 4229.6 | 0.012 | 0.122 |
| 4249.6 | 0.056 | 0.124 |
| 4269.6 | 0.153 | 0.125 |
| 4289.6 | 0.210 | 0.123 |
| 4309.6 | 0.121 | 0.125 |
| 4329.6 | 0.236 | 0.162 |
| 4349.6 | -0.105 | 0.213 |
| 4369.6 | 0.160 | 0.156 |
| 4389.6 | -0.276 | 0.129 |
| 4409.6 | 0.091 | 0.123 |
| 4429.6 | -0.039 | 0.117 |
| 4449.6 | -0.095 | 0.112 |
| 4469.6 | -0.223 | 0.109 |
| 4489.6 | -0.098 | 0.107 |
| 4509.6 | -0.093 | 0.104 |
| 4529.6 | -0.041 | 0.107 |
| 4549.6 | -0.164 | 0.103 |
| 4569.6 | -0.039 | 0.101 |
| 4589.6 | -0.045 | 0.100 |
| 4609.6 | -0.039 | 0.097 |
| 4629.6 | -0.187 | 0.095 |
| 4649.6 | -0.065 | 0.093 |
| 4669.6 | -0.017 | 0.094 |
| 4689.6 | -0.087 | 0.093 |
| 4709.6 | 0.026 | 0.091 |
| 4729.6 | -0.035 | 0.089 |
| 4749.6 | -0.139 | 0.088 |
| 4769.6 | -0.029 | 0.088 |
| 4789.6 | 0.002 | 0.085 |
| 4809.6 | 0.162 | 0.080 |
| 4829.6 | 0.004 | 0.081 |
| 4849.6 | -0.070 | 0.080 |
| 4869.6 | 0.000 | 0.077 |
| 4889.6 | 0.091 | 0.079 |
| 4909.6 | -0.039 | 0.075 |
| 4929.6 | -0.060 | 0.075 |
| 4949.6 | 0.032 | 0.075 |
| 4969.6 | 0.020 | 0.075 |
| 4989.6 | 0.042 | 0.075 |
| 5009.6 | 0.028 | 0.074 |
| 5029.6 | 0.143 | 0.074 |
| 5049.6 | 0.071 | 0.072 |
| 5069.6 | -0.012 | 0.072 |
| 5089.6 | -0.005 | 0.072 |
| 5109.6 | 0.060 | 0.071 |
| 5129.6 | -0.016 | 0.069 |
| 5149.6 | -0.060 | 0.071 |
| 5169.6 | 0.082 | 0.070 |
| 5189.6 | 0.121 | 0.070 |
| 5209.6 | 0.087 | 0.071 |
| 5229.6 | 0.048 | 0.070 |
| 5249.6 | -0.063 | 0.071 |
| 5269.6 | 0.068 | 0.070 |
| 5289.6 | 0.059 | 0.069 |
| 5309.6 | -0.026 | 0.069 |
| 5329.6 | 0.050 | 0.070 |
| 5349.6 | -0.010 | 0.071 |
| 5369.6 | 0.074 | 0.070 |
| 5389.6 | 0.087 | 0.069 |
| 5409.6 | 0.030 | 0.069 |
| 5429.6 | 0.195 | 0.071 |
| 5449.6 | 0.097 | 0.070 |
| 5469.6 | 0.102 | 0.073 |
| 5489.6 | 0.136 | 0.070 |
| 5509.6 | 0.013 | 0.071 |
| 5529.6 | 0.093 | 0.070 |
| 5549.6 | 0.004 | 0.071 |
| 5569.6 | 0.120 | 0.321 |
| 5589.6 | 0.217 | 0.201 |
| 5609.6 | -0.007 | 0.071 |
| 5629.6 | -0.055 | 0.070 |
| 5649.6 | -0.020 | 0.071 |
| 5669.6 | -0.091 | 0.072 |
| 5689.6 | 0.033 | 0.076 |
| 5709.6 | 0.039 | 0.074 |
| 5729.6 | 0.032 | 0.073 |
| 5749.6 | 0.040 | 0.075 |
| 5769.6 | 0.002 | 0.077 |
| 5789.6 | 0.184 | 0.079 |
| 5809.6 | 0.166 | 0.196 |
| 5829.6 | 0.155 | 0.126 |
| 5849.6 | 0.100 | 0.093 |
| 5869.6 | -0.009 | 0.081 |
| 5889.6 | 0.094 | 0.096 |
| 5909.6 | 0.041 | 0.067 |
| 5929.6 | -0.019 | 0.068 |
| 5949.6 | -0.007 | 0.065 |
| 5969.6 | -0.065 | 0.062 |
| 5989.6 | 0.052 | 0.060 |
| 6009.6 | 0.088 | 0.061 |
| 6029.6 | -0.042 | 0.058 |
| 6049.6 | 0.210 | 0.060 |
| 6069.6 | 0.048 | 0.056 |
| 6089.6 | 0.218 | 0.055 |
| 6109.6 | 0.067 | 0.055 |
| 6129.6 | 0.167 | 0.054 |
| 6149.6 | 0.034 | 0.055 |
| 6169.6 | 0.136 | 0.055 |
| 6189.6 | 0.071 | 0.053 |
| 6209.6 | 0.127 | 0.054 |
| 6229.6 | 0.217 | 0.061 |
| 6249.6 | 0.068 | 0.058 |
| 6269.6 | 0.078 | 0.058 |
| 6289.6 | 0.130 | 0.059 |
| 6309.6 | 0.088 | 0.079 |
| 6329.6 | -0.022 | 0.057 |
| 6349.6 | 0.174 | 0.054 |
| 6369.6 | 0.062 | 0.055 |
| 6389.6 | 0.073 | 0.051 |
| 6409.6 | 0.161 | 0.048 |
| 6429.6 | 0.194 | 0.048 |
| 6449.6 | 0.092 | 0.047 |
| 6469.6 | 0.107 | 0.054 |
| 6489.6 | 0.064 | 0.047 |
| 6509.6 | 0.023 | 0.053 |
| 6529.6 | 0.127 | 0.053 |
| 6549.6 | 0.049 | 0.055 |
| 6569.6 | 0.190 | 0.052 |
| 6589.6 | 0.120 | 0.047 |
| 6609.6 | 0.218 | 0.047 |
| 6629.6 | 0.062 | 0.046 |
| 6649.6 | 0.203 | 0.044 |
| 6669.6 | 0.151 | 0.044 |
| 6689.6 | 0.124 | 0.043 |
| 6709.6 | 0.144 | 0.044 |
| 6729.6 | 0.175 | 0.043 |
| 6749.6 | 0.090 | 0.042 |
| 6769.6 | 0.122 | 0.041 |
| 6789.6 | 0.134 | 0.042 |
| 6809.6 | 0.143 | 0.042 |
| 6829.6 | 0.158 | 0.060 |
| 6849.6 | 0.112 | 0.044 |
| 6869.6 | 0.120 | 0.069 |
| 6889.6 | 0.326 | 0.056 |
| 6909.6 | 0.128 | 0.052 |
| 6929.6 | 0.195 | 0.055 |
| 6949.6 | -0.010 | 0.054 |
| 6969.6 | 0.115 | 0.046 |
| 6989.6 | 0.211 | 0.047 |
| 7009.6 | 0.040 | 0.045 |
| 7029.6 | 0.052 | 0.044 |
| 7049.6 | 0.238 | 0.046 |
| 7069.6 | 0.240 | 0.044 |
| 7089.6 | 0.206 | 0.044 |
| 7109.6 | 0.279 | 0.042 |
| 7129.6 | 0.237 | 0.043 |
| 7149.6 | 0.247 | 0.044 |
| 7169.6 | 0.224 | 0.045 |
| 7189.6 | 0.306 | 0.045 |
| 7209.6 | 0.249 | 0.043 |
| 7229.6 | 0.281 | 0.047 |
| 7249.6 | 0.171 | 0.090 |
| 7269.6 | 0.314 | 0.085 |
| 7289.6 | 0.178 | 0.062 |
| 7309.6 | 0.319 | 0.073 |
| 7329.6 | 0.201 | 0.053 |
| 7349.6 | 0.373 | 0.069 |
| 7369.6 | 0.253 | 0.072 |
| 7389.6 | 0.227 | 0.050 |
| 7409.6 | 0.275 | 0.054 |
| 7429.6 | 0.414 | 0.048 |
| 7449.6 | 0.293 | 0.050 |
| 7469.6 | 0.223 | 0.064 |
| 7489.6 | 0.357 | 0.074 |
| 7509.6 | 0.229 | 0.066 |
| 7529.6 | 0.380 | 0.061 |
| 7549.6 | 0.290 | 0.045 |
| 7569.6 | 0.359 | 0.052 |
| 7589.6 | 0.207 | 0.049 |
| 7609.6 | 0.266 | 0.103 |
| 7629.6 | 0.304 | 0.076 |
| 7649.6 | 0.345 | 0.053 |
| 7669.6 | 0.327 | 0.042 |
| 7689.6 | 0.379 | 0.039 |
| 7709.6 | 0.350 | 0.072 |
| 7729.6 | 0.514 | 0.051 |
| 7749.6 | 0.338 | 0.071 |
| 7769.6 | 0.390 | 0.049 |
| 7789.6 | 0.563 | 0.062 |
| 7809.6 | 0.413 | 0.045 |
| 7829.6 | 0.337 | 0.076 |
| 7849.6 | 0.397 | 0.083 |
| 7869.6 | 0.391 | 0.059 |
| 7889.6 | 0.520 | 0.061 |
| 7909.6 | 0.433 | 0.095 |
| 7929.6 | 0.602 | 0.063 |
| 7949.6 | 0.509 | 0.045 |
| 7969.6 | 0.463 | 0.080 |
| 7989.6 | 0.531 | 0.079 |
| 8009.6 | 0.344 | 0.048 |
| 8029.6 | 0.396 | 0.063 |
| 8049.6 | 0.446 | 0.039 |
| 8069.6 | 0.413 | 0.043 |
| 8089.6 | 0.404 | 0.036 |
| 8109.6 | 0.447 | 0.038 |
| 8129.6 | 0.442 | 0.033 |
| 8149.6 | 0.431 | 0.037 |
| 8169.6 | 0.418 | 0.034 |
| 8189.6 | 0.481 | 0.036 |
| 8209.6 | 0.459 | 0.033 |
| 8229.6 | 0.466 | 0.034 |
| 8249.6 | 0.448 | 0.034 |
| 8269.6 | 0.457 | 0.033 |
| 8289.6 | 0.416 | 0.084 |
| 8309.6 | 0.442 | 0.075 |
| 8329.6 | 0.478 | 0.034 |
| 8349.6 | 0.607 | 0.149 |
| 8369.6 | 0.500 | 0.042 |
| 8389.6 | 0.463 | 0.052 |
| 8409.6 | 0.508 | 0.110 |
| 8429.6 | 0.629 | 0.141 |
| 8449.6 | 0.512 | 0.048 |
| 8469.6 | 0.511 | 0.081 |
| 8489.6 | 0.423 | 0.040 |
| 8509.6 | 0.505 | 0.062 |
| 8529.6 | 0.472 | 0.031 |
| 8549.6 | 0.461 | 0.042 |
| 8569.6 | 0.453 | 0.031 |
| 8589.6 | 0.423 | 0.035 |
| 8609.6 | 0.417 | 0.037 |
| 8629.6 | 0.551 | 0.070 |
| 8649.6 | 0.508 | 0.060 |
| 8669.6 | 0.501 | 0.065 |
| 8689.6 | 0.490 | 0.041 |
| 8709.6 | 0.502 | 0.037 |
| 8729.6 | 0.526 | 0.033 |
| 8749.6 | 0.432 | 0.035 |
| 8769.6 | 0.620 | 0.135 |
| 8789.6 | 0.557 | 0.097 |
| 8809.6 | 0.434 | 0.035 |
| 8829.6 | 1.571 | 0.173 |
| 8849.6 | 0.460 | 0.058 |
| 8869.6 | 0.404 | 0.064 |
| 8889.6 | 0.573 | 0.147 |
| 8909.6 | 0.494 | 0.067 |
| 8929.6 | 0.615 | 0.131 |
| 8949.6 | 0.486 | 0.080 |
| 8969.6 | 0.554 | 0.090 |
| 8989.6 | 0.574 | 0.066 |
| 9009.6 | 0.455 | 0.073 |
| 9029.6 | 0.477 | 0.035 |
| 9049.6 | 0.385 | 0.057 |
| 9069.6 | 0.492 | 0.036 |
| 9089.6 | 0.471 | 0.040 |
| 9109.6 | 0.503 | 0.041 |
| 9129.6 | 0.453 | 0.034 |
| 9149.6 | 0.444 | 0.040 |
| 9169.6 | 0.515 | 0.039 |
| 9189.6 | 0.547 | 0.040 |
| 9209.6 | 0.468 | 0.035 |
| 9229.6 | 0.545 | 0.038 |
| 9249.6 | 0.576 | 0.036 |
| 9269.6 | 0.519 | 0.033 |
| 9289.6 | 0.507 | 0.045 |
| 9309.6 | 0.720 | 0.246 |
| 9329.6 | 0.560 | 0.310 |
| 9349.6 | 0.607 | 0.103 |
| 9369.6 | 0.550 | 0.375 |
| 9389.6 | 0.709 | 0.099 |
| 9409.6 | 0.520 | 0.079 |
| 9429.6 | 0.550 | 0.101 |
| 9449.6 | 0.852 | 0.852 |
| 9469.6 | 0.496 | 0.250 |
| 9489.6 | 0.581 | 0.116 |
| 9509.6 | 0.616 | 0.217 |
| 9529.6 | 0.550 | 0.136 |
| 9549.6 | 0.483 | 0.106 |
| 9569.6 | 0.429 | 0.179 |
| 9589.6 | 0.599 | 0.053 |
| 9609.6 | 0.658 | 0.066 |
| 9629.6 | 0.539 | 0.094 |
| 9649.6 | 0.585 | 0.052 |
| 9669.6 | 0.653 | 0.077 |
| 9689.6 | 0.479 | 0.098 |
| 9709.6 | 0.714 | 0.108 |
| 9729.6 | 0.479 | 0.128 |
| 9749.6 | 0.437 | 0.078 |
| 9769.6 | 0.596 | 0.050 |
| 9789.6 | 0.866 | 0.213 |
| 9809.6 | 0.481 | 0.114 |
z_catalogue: 0.76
